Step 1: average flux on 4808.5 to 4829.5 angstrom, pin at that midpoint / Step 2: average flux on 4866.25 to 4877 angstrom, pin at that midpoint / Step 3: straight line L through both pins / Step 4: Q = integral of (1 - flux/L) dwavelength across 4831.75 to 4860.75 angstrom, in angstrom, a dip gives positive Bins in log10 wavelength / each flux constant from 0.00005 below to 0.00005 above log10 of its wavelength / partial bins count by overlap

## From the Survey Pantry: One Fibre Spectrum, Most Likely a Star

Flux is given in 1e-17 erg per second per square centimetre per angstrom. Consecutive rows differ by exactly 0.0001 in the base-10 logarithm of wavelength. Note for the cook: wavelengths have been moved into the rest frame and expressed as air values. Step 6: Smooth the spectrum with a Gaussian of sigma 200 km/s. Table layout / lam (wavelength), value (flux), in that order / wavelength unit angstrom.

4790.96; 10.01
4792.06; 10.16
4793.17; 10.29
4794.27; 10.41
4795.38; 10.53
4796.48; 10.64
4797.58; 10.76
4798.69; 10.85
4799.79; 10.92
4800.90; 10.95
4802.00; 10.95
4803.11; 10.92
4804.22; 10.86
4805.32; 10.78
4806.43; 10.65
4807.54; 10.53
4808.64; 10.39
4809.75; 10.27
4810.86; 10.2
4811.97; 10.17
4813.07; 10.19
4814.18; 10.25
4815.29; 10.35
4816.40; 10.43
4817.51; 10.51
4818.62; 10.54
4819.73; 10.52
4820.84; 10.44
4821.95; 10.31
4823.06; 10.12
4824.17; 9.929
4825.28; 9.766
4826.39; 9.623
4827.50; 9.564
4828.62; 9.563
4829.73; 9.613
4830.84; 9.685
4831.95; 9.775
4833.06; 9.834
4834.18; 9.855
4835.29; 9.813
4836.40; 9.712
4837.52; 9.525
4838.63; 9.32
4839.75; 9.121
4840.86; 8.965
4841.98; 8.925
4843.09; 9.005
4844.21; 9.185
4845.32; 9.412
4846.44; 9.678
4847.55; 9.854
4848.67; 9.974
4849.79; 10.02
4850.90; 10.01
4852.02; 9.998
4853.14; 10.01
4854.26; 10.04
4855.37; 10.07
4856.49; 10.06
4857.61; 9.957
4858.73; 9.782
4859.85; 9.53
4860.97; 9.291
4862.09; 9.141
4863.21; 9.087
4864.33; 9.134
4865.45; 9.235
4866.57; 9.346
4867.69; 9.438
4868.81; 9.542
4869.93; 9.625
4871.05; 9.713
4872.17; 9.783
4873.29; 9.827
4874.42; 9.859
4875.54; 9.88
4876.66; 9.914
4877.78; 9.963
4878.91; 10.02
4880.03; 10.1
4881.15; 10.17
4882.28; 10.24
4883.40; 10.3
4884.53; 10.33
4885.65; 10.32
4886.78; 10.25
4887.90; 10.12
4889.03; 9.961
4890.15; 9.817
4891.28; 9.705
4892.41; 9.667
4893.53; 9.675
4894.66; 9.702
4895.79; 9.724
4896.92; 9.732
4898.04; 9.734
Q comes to 0.7 angstrom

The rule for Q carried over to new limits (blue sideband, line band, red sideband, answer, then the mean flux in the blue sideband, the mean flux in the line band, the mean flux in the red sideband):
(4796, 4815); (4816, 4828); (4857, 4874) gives 0.2 angstrom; 10.6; 10.2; 9.5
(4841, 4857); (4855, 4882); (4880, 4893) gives 0.6 angstrom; 9.71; 9.69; 10.1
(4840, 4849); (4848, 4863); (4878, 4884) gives -0.4 angstrom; 9.35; 9.81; 10.1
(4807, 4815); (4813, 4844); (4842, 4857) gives 0.7 angstrom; 10.3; 9.81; 9.77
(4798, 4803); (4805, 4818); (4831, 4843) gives 0.1 angstrom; 10.9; 10.4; 9.47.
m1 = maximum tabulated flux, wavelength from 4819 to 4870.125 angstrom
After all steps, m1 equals 10.52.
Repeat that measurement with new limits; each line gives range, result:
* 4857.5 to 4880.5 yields 10.1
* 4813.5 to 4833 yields 10.54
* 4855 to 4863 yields 10.07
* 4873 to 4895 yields 10.33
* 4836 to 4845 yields 9.712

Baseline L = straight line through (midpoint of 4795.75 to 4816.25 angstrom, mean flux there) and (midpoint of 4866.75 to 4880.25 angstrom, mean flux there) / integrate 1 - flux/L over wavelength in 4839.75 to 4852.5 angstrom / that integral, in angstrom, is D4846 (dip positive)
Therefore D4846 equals 0.7 angstrom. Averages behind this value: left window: 10.6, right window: 9.79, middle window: 9.53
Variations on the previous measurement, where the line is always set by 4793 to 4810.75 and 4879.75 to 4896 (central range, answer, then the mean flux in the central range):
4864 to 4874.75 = 0.6 angstrom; 9.55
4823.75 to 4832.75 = 0.7 angstrom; 9.7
